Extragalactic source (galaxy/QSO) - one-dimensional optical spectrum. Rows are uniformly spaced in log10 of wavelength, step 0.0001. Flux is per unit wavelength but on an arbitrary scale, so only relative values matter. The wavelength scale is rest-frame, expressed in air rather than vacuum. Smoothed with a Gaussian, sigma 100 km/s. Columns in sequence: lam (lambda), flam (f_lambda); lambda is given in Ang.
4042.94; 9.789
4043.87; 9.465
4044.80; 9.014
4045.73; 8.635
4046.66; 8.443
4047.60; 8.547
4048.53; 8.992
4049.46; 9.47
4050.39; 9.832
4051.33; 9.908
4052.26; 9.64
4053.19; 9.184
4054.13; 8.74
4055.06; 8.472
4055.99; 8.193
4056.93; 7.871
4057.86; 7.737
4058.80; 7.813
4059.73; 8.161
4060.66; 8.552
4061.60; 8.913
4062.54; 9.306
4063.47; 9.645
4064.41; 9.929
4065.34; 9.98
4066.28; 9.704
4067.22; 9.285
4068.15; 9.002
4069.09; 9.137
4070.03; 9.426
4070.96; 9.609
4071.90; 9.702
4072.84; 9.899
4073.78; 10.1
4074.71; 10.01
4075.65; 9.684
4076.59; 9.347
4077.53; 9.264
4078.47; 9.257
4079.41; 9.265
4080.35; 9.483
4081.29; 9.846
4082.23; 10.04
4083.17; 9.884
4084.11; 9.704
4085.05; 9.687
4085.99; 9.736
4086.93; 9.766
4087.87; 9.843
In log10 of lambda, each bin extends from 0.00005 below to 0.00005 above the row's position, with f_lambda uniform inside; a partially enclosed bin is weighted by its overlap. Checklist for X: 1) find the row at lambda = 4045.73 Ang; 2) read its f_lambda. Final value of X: 8.635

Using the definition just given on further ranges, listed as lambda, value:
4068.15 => 9.002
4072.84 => 9.899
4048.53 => 8.992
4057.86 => 7.737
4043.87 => 9.465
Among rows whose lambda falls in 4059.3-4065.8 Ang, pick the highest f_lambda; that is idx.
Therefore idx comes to 9.98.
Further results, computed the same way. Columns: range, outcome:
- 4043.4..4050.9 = 9.832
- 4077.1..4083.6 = 10.04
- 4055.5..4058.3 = 8.193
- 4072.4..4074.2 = 10.1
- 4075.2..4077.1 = 9.684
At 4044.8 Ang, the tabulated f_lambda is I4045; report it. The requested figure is 9.014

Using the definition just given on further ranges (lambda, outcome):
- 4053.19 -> 9.184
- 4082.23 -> 10.04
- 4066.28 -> 9.704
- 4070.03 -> 9.426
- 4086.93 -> 9.766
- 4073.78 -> 10.1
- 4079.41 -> 9.265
